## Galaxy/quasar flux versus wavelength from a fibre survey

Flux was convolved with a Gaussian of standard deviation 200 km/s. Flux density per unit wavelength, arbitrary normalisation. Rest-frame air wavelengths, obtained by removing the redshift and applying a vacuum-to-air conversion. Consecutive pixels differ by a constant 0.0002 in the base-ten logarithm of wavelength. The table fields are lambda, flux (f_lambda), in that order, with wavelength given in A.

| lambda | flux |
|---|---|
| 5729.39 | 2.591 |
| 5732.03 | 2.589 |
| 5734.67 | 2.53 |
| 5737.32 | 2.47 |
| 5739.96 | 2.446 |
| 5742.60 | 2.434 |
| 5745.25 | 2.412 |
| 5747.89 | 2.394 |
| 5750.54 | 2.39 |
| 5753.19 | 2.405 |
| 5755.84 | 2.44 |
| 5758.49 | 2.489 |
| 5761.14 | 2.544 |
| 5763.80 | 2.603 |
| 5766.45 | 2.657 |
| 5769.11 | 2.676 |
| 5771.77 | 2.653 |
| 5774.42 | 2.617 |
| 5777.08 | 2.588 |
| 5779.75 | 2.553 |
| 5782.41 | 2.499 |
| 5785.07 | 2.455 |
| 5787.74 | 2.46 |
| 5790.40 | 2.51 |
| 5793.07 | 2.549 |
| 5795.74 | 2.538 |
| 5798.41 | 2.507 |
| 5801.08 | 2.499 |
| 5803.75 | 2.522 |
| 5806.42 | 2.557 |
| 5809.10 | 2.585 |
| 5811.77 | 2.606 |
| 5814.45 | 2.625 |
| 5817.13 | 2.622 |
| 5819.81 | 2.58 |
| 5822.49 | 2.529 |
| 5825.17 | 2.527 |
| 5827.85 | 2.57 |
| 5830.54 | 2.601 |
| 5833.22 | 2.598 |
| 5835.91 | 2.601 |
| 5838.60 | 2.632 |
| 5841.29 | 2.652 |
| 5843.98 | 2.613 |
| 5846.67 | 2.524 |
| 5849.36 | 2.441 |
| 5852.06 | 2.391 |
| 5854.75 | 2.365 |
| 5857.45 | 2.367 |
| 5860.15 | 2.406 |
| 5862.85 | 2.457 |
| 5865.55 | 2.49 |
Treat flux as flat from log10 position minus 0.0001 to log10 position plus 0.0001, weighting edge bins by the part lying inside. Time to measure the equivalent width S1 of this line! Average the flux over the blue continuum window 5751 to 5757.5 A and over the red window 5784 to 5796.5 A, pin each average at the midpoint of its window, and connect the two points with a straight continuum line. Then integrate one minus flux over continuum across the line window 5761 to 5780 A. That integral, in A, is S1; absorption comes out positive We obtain -1.2 A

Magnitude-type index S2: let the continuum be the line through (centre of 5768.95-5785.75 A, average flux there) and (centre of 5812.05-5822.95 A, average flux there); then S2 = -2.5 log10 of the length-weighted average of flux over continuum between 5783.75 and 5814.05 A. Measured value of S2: 0.024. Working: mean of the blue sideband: 2.58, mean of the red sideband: 2.59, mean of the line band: 2.53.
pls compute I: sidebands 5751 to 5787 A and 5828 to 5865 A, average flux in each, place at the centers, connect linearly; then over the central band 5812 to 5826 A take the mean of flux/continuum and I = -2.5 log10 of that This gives -0.02 mag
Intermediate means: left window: 2.55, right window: 2.51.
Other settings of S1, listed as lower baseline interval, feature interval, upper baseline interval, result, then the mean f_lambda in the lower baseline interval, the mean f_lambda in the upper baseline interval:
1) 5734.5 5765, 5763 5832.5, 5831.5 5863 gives -2.30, 2.46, 2.51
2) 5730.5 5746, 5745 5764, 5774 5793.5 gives 0.33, 2.48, 2.52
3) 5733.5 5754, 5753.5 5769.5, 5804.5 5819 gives -0.48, 2.43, 2.59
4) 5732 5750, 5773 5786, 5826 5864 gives -0.36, 2.46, 2.52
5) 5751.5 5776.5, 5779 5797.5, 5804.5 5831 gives 0.45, 2.56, 2.58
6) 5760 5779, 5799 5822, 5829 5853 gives 0.14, 2.62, 2.56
